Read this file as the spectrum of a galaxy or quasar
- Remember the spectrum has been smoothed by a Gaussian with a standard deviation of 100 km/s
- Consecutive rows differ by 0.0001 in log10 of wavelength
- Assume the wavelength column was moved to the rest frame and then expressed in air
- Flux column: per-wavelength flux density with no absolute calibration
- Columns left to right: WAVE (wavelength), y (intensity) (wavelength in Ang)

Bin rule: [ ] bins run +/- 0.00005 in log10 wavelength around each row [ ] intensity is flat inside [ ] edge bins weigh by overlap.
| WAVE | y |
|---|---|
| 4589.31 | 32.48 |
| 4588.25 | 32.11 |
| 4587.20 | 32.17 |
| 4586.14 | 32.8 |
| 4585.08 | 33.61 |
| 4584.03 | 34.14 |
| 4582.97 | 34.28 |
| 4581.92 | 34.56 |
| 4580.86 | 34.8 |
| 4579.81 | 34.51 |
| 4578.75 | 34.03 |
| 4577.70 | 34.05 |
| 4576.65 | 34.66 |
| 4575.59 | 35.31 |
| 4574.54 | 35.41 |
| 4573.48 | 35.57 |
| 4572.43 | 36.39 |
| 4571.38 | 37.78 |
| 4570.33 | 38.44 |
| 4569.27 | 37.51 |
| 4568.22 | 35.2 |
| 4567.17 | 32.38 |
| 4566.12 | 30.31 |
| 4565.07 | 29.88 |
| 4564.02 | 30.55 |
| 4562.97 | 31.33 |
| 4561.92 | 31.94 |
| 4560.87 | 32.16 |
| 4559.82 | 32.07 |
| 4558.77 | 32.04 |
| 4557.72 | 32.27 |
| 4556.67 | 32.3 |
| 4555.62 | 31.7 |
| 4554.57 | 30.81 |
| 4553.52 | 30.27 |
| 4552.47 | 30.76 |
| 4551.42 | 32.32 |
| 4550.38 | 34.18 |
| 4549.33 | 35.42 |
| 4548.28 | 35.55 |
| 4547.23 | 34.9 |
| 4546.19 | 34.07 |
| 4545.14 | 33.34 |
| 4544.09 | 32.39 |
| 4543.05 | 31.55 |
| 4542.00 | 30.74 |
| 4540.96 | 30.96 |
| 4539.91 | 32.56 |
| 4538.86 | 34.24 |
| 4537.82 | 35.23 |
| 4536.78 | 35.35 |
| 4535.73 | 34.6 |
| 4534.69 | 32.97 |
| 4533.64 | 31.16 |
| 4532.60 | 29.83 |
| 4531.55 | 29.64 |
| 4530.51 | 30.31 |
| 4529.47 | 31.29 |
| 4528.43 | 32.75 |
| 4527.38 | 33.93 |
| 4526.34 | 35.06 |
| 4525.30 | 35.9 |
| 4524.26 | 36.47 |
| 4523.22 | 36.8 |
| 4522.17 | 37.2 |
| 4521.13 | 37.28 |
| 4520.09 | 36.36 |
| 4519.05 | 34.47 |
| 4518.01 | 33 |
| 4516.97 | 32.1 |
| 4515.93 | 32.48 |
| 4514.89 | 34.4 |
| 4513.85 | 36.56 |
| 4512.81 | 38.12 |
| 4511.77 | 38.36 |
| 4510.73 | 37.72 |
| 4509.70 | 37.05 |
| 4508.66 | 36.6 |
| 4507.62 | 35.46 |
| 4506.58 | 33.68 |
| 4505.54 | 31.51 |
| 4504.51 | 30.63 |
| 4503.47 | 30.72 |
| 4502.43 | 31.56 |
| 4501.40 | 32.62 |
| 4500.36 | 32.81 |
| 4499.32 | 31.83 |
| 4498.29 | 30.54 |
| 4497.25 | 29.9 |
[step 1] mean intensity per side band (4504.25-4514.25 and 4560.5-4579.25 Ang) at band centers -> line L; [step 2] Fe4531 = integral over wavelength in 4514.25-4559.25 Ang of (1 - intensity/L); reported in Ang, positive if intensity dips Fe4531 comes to 2.2 Ang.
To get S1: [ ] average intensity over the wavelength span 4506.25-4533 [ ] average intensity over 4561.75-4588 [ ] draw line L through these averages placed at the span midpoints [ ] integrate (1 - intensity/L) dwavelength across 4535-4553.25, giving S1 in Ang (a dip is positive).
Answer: 0.6 Ang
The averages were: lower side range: 34.7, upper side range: 34.1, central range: 33.4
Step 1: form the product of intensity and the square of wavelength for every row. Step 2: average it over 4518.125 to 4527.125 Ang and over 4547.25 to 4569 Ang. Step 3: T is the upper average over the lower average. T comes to 0.91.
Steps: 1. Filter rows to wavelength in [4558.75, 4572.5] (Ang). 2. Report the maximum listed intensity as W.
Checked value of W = 38.44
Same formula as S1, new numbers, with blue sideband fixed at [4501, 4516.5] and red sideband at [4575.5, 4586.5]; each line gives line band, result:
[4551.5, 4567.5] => 1.36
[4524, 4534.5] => 0.57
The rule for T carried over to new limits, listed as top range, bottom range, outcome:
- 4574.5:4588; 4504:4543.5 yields 1.03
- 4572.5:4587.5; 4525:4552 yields 1.06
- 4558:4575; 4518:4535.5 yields 1.01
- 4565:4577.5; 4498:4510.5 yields 1.09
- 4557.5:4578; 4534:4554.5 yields 1.03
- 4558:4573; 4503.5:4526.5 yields 0.97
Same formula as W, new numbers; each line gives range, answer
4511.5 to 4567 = 38.36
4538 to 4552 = 35.55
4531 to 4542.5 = 35.35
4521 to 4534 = 37.28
